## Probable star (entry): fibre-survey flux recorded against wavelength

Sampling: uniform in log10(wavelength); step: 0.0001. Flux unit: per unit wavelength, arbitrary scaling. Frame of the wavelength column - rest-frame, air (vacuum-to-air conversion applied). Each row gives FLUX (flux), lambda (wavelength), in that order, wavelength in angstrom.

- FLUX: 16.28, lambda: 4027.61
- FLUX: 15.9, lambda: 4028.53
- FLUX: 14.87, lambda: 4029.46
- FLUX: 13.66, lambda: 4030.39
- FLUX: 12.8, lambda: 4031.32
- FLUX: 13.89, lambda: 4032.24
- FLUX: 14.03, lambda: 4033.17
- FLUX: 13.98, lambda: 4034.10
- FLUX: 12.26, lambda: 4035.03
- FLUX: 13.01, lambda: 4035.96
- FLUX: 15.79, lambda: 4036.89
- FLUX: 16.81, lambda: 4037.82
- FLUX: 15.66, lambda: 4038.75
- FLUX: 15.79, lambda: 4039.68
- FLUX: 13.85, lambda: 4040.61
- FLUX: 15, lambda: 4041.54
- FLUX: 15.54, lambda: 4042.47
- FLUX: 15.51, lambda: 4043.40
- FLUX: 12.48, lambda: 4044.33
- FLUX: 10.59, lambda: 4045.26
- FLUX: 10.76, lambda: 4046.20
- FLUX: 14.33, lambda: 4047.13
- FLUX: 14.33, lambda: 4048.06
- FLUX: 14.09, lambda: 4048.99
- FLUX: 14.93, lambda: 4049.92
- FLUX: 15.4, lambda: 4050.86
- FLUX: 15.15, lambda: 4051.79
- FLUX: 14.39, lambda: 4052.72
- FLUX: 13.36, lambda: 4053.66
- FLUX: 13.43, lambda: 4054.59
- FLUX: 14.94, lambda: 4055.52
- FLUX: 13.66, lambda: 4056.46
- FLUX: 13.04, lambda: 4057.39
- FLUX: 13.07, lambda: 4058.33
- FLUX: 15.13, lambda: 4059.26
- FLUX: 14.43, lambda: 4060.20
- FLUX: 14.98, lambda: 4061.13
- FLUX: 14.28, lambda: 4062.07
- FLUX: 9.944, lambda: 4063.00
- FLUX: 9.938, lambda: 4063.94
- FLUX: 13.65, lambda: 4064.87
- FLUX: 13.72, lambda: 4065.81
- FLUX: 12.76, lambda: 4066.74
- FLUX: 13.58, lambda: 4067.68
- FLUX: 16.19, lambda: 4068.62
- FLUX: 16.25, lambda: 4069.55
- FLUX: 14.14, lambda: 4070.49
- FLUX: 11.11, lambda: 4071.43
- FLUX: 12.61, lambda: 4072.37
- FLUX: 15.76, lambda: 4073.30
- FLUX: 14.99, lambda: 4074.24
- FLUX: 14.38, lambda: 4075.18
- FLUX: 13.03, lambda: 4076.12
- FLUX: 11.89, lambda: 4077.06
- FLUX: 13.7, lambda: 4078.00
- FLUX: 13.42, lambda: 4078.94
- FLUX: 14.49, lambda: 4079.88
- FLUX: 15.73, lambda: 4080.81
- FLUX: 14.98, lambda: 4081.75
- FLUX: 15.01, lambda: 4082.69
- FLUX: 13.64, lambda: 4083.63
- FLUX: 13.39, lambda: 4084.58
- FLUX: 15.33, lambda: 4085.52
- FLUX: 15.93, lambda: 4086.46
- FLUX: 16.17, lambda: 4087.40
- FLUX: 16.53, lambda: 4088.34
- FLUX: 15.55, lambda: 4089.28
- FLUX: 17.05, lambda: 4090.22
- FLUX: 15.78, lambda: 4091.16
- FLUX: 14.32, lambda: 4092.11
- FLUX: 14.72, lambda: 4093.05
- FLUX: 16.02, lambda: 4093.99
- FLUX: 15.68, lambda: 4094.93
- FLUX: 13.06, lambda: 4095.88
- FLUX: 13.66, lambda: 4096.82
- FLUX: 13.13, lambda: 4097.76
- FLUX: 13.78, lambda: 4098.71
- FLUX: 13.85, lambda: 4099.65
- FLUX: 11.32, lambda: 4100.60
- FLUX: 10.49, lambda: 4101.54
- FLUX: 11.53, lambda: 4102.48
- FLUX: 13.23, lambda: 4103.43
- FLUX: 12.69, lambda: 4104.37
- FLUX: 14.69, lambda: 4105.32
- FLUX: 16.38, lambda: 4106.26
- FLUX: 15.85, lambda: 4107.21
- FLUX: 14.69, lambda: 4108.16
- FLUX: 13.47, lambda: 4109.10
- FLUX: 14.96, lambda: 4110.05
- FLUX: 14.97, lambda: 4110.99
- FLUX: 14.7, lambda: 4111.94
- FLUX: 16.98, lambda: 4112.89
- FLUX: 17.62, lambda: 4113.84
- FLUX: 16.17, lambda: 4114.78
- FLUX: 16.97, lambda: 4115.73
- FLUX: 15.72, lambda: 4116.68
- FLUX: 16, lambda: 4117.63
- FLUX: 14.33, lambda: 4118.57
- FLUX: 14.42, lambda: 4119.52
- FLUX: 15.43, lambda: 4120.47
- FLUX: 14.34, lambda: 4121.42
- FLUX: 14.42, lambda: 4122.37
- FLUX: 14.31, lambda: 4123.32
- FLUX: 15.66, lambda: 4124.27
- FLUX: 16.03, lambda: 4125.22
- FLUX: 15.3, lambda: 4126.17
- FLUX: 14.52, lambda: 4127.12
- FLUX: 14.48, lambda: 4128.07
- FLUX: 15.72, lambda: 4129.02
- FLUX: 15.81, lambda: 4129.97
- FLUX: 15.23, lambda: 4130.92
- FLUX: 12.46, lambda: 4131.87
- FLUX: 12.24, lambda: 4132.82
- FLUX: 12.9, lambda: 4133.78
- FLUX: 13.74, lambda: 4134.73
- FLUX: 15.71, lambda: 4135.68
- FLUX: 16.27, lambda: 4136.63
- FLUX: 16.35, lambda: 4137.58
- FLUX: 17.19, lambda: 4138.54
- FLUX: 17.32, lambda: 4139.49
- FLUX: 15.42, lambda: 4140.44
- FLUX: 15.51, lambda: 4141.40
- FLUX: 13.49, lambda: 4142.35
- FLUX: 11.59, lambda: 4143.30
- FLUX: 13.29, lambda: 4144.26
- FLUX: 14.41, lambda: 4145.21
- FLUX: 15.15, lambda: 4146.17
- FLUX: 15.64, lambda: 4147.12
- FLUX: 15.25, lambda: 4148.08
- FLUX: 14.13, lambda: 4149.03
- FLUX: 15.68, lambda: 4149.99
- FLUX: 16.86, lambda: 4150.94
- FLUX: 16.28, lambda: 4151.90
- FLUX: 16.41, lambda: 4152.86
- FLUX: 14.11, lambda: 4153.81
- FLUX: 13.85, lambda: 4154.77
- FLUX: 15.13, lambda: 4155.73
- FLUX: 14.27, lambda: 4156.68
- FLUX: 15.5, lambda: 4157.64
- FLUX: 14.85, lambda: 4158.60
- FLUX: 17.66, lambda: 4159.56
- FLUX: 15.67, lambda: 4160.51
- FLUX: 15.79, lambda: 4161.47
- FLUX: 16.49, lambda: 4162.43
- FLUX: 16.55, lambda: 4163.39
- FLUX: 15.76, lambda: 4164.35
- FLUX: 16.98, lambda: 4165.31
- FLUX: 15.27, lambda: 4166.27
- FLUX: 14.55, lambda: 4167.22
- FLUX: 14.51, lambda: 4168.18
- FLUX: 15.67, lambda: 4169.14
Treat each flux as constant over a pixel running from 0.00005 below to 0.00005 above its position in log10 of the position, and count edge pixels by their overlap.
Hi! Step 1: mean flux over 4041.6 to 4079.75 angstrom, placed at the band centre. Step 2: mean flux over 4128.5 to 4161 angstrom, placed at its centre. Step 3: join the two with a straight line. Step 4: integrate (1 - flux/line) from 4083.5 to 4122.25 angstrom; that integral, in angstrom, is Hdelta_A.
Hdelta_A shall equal -1.0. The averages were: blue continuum 13.7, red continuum 15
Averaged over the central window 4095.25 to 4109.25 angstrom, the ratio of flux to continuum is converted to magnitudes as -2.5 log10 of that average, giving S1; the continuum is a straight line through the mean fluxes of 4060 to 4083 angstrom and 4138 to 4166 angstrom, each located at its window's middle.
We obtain 0.07 mag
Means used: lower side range 13.8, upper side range 15.4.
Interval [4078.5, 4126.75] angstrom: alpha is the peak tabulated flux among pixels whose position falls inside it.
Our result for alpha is 17.62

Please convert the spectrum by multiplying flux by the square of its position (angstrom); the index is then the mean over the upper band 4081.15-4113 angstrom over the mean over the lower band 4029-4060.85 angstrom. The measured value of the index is 1.1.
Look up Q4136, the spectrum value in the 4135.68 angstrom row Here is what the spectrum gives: 15.71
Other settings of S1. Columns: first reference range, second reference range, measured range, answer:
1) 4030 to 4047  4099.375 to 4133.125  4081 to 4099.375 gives -0.04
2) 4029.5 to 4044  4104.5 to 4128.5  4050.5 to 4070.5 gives 0.06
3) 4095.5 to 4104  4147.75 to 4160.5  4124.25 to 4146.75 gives -0.03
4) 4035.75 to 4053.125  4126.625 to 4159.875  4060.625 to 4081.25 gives 0.07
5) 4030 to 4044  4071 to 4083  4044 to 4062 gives 0.03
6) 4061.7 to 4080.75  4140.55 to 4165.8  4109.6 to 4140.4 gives -0.04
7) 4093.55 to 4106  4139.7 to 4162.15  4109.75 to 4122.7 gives -0.12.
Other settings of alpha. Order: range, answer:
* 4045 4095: 17.05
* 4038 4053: 15.79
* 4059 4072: 16.25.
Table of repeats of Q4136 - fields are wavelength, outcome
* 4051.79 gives 15.15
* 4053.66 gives 13.36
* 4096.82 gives 13.66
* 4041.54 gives 15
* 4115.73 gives 16.97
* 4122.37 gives 14.42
